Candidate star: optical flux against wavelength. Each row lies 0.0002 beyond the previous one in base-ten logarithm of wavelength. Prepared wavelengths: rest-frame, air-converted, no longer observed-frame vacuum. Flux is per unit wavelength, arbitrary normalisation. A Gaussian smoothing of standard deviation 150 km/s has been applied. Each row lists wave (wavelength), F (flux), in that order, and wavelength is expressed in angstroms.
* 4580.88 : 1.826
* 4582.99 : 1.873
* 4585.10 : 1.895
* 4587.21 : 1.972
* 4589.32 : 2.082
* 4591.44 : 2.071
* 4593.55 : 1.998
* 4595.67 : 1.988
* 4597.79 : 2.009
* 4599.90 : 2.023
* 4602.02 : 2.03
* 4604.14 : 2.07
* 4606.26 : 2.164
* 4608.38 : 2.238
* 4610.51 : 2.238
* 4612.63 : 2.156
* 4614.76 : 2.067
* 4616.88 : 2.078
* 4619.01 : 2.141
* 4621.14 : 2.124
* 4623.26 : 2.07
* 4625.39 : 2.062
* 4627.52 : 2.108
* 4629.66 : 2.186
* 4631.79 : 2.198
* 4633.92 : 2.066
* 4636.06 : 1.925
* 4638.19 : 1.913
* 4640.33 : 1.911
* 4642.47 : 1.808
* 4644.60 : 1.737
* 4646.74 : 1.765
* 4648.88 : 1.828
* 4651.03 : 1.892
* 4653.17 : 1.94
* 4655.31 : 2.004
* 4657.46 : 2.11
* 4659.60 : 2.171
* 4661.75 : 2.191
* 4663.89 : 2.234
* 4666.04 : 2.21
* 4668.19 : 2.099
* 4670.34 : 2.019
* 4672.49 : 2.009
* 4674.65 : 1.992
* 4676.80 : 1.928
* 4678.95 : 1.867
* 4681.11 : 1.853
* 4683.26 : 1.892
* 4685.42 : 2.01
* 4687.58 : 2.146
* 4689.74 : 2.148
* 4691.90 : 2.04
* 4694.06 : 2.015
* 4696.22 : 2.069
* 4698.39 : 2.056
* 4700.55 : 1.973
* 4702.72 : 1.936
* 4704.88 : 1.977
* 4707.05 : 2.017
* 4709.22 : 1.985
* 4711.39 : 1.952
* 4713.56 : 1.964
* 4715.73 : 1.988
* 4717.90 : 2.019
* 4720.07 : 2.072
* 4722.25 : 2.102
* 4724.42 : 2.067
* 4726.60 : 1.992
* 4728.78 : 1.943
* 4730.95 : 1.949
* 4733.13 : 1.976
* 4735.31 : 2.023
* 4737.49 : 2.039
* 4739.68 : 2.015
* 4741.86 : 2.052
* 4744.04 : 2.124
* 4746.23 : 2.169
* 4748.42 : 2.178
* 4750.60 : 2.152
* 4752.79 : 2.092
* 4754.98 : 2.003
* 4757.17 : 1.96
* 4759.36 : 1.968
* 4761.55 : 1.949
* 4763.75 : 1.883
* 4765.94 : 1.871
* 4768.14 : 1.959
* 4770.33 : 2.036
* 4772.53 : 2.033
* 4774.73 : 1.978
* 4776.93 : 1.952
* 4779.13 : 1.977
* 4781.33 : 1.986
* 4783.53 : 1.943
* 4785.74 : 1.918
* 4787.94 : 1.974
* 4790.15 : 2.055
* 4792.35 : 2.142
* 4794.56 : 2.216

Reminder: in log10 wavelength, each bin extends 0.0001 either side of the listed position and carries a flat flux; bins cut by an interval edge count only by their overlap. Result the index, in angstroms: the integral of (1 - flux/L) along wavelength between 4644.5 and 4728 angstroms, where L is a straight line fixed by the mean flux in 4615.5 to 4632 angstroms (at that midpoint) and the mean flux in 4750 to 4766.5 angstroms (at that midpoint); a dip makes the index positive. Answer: 1.8 angstroms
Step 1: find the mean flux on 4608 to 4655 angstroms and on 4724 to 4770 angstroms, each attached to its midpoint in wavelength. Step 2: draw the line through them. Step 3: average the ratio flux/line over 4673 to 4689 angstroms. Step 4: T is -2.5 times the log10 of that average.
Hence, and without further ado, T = 0.03 mag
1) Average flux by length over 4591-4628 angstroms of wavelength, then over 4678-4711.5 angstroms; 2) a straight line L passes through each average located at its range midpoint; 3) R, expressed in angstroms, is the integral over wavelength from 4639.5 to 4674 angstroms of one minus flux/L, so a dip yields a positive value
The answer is 0.7 angstroms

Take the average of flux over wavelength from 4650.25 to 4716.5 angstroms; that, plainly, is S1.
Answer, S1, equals 2.02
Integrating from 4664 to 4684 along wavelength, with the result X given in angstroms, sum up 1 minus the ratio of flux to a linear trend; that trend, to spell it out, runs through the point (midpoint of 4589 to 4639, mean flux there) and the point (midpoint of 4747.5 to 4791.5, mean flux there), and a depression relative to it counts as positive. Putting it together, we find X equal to 0.5 angstroms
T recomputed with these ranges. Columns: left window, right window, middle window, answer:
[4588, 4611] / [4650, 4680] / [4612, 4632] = -0.02 mag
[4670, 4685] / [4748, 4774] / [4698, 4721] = -0.02 mag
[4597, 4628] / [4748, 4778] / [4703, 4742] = 0.01 mag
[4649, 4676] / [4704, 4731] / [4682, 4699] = -0.01 mag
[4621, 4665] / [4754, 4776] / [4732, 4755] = -0.06 mag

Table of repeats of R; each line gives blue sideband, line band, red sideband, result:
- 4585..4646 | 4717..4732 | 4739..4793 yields 0.02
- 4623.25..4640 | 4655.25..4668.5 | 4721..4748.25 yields -0.68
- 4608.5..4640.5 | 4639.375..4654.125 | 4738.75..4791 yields 1.70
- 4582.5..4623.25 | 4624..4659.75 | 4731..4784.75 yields 1.39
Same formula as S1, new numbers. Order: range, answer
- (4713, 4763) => 2.03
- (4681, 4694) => 2.03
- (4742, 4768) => 2.03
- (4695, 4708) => 2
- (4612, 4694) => 2.02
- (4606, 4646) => 2.06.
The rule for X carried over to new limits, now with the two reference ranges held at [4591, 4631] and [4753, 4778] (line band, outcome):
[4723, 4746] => -0.4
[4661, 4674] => -0.5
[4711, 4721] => 0.0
